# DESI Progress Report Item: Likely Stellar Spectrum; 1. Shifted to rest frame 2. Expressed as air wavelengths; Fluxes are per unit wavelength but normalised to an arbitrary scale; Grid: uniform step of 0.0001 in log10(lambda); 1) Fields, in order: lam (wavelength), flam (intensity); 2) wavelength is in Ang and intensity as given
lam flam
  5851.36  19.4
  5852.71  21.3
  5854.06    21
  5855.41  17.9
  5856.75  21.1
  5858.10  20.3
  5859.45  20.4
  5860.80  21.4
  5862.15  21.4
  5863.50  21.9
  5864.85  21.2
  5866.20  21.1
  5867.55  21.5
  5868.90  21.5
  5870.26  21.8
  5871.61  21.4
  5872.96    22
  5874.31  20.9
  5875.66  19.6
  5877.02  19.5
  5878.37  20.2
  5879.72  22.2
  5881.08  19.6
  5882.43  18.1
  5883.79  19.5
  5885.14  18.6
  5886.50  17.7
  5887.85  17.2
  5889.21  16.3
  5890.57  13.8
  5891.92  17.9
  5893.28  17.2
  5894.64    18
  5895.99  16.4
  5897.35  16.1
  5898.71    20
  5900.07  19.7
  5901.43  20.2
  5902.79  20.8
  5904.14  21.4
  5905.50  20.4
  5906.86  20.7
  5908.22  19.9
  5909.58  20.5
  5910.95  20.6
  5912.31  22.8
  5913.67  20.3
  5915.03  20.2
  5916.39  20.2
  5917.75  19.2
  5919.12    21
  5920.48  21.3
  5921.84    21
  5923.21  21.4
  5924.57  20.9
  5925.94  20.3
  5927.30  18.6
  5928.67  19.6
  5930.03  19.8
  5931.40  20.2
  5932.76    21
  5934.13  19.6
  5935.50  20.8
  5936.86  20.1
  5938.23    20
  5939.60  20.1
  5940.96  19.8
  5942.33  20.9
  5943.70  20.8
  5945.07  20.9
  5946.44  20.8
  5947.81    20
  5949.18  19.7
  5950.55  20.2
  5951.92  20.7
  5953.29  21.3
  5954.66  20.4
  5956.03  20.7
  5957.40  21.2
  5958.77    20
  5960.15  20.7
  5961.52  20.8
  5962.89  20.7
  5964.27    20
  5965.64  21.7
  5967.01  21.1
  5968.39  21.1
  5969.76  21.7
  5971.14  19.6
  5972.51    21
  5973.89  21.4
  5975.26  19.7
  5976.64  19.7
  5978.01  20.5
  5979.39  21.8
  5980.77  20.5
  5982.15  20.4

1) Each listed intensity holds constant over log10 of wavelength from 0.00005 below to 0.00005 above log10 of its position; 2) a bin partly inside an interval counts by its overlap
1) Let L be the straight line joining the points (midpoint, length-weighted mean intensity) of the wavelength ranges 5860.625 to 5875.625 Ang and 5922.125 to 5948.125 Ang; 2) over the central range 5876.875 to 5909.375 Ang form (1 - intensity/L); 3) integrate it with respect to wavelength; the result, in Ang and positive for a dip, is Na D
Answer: 3.35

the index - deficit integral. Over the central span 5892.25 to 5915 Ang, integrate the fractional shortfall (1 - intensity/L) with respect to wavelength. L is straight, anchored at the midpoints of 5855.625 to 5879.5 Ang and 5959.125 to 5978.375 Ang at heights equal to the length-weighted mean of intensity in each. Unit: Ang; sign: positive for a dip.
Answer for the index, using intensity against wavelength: 1.3 Ang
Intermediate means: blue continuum 21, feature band 19.7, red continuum 20.7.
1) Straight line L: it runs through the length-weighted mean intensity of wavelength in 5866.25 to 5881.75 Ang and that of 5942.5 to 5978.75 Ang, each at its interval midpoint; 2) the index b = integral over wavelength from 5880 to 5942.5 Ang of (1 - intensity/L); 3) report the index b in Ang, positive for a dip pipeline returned 3.7 Ang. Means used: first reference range 20.9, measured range 19.6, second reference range 20.6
